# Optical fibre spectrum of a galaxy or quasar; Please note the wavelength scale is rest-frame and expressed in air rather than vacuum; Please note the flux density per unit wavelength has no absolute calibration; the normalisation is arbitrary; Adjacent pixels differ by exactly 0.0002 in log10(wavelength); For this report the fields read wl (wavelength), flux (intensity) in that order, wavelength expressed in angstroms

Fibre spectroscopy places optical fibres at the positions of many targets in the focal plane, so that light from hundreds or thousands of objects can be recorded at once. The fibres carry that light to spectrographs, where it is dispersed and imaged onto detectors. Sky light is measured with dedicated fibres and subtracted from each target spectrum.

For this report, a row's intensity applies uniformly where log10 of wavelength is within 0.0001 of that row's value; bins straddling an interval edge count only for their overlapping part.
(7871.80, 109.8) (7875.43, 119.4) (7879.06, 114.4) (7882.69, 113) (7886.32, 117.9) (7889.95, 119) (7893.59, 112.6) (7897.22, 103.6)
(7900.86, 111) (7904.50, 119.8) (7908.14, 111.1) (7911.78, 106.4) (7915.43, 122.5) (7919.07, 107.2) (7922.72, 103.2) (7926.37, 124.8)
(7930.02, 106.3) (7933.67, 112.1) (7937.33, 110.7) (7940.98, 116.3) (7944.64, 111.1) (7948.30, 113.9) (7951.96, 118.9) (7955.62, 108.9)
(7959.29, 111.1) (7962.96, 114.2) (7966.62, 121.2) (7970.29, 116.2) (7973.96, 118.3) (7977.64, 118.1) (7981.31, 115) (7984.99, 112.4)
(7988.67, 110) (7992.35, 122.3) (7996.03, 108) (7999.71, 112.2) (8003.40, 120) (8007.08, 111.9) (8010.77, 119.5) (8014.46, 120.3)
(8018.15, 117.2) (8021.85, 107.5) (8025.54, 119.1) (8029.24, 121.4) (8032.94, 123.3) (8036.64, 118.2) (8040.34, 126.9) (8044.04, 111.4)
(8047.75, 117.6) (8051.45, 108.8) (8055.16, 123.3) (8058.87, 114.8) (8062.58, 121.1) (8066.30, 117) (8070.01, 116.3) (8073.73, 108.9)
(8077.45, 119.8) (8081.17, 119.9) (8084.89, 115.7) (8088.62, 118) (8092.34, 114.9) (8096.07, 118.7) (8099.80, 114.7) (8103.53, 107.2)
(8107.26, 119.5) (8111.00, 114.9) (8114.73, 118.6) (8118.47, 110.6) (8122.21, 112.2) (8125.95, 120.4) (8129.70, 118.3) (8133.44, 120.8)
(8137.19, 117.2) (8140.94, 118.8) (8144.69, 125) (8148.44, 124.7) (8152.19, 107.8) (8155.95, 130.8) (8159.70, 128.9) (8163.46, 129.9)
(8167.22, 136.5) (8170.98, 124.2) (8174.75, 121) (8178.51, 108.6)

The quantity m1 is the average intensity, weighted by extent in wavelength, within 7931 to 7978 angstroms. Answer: 114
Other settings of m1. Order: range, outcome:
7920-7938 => 111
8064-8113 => 116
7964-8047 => 117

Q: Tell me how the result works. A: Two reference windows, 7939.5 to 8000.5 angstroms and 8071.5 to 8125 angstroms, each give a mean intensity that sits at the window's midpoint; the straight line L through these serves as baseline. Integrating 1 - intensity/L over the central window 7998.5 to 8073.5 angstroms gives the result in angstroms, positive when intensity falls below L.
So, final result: -1.47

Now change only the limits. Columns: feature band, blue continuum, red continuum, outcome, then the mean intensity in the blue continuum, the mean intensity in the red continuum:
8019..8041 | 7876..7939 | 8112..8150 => -0.6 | 113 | 119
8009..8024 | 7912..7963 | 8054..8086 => -0.1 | 113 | 117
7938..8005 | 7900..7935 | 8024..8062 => 0.2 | 112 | 119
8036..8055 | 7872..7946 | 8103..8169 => 0.1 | 113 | 120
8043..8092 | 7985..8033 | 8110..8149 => 0.3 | 116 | 118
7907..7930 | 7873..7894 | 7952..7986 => 0.7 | 116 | 115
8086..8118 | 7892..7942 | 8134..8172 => 1.6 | 112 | 124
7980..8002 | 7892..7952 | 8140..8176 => 0.5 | 112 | 125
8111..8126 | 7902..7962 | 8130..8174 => 0.9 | 113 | 124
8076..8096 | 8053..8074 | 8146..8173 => 0.3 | 117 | 126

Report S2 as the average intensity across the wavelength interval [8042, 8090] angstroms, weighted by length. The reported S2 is 116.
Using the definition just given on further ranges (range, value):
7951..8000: 115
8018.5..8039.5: 118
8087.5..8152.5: 117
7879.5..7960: 113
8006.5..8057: 118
